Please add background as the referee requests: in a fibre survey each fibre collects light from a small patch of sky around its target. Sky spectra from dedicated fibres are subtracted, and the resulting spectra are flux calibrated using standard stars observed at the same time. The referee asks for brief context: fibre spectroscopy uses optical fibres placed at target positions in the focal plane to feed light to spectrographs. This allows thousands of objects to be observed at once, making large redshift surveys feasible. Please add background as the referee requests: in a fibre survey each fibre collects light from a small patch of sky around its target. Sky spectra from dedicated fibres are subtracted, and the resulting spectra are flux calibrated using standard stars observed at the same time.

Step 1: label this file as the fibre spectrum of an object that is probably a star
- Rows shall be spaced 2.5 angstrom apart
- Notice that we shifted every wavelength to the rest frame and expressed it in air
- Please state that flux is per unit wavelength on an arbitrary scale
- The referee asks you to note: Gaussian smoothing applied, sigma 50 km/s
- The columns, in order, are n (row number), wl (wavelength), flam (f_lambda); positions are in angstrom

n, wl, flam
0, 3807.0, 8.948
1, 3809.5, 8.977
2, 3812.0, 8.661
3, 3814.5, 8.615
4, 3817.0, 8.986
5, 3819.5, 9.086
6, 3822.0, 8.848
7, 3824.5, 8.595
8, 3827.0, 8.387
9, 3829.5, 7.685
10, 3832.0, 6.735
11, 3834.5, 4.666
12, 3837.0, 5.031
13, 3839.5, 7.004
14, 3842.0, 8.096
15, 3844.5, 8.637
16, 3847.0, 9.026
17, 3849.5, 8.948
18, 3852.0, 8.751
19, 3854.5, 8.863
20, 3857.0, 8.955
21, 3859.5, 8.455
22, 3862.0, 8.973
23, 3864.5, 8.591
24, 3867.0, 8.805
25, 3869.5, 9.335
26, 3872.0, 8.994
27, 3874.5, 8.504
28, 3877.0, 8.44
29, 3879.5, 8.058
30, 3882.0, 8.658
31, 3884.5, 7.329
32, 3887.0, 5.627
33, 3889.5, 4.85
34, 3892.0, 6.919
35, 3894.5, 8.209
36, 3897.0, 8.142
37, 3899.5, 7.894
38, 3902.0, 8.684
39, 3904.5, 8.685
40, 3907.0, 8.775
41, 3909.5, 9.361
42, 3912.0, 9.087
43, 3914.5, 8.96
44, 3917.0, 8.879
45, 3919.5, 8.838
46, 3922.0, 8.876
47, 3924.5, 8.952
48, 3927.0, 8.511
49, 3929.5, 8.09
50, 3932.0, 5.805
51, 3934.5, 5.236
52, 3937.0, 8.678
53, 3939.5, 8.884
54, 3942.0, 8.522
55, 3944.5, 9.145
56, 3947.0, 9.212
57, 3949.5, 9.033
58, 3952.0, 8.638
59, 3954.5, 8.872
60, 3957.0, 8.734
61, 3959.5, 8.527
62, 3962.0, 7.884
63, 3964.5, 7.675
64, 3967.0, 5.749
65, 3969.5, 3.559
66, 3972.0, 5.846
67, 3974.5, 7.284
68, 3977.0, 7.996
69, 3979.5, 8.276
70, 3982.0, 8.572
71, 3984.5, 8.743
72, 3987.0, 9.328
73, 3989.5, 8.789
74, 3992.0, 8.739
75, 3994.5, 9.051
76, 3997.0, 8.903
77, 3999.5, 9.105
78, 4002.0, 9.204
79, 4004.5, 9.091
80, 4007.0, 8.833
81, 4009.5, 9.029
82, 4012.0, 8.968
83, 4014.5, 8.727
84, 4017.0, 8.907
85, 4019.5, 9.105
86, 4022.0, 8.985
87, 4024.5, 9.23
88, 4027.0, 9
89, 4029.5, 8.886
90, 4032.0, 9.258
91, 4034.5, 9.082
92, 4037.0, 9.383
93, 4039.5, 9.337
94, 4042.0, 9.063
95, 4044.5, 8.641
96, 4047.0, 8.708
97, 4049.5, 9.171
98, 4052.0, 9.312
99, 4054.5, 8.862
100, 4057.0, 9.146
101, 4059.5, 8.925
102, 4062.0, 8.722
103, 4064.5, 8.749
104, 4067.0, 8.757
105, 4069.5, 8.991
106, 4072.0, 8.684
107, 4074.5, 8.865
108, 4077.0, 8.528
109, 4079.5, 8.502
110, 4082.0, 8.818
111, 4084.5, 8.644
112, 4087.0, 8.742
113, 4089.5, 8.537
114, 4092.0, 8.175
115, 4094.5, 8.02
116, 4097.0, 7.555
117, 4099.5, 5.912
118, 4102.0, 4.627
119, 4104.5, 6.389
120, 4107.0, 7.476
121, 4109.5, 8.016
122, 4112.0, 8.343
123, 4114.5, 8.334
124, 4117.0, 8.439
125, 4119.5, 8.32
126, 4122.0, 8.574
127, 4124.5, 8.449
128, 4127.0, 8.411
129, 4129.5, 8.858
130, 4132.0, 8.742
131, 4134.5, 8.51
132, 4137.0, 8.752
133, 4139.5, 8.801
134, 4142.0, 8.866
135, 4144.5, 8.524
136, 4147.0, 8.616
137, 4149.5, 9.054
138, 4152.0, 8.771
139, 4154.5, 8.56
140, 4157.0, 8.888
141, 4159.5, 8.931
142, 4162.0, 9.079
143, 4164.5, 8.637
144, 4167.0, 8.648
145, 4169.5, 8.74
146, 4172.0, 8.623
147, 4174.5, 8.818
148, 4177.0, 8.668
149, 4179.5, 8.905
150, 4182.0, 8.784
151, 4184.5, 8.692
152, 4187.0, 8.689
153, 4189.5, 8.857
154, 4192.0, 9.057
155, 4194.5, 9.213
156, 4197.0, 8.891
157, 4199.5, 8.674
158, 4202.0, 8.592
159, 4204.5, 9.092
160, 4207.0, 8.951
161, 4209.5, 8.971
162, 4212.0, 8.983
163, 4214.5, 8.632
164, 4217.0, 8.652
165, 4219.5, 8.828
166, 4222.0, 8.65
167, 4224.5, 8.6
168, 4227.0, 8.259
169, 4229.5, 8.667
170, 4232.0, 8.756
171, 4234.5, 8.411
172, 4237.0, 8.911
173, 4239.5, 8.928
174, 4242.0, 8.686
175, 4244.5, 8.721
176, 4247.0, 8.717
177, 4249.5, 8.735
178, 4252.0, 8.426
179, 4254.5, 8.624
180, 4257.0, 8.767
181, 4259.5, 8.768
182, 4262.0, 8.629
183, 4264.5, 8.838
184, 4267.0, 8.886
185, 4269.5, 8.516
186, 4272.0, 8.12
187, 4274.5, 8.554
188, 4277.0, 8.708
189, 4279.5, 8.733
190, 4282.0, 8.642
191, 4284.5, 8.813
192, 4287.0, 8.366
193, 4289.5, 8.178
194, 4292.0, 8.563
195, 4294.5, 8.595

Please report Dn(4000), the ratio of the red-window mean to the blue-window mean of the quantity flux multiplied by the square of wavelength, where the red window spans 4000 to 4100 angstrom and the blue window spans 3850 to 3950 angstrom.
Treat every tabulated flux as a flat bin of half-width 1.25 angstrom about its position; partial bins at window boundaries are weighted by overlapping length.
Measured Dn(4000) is 1.14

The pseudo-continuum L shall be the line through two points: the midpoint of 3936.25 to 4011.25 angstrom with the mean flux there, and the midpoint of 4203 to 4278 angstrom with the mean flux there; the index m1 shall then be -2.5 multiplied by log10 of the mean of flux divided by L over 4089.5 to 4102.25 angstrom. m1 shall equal 0.18 mag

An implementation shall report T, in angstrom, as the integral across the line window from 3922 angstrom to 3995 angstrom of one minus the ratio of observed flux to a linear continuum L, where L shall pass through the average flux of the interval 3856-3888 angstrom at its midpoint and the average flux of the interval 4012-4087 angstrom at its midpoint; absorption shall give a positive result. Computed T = 5.3 angstrom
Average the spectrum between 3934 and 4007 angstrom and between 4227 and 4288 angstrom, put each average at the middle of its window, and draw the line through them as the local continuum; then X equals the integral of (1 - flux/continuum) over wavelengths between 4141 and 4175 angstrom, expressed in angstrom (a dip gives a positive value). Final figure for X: -1.0 angstrom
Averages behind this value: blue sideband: 8.22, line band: 8.77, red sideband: 8.66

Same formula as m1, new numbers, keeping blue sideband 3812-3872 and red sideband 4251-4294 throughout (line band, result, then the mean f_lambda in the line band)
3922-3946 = 0.04 mag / 8.04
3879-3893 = 0.21 mag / 6.84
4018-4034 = -0.08 mag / 9.07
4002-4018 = -0.07 mag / 8.95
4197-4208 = -0.04 mag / 8.83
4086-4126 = 0.10 mag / 7.74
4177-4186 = -0.03 mag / 8.77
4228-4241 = -0.02 mag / 8.72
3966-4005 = 0.05 mag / 8.01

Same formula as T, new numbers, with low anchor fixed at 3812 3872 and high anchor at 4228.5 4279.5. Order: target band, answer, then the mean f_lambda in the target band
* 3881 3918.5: 1.4 angstrom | 8.01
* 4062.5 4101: 0.7 angstrom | 8.35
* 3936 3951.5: -1.0 angstrom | 8.9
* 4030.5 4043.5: -1.2 angstrom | 9.21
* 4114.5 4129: 0.1 angstrom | 8.45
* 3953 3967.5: 0.6 angstrom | 8.03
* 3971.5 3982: 1.0 angstrom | 7.6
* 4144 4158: -0.3 angstrom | 8.74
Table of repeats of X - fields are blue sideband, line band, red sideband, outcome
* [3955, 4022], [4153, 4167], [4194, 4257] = -0.31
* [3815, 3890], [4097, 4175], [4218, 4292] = 1.60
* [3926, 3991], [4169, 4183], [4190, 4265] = -0.27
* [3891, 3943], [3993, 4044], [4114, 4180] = -3.52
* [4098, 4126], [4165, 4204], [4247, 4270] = -3.27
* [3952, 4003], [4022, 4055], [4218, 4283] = -3.58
